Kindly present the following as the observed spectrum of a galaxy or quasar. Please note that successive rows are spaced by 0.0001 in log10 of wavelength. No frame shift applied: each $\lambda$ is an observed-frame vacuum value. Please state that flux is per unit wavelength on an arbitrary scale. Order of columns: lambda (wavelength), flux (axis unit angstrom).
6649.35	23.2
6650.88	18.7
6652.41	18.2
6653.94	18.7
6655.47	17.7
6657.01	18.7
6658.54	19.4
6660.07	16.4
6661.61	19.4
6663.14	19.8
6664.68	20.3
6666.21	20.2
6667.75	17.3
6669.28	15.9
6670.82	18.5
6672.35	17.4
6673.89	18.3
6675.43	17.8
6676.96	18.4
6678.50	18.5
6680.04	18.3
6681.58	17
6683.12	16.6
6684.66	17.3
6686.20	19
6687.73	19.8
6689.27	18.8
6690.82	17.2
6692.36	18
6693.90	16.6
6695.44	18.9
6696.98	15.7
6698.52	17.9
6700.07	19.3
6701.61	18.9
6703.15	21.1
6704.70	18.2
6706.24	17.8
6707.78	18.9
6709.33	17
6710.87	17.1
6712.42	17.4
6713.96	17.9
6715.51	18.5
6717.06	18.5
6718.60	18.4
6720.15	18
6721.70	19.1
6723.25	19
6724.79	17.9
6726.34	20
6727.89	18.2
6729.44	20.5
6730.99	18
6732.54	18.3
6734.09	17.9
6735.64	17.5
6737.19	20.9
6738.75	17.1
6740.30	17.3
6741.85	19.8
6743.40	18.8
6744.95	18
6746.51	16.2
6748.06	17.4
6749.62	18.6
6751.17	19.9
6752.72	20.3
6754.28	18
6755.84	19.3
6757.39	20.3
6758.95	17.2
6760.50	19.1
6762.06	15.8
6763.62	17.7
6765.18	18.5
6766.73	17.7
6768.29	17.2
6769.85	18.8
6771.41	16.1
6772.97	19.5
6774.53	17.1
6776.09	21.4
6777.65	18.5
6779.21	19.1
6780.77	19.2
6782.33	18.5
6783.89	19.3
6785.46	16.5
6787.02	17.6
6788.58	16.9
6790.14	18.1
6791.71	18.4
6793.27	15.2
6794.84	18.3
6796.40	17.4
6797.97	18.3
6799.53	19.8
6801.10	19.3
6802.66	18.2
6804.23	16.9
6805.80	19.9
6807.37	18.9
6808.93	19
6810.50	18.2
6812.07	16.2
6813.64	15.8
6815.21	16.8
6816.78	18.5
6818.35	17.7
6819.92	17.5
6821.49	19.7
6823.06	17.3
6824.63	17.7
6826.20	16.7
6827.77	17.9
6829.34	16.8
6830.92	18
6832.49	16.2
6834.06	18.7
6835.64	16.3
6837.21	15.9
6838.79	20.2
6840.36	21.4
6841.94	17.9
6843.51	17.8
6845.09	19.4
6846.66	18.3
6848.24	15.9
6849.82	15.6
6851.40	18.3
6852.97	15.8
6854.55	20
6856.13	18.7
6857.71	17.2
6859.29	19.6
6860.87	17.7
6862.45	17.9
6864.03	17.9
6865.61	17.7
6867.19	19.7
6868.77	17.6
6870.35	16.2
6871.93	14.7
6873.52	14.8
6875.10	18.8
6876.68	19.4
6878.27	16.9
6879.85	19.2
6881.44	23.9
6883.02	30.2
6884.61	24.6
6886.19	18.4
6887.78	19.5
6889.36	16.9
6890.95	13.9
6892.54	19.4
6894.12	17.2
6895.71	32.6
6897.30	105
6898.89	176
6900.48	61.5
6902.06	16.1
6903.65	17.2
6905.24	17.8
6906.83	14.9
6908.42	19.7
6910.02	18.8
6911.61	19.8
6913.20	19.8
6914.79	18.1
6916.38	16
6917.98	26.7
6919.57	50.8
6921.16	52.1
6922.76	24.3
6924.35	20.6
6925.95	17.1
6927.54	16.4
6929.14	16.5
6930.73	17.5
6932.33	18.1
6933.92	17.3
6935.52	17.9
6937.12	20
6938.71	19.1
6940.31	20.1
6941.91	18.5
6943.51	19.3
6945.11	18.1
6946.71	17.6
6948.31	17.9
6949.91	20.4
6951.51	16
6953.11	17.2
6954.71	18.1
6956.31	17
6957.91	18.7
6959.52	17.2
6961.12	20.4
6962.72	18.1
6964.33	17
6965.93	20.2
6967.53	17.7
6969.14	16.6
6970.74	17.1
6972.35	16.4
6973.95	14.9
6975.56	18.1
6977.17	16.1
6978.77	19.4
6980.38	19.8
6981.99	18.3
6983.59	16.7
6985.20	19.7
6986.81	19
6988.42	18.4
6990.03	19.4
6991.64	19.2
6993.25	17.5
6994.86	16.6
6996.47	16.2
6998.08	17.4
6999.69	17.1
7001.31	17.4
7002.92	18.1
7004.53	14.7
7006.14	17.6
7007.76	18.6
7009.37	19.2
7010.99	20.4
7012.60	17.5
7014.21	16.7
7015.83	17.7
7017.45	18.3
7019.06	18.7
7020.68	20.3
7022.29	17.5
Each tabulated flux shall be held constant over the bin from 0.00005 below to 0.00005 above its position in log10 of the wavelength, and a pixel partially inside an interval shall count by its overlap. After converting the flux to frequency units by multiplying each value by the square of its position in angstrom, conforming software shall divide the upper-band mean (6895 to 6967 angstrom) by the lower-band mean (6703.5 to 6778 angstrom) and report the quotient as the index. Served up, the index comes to 1.53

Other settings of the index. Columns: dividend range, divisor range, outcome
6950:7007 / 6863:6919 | 0.66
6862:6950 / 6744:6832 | 1.45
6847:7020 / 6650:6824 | 1.25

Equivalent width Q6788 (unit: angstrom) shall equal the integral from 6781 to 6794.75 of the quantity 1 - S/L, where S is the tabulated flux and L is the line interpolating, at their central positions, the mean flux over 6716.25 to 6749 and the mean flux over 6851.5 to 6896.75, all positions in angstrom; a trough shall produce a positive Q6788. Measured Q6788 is 0.9 angstrom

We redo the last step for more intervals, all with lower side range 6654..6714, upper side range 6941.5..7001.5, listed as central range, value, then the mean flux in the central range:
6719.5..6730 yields -0.5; 18.9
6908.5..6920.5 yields -4.3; 24.3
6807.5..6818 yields 0.3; 17.5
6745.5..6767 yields -0.2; 18.3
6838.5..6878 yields 0.3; 17.9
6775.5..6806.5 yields -0.4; 18.3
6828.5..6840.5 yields 0.2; 17.7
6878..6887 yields -2.3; 22.5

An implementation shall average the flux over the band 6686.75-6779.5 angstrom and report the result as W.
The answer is 18.4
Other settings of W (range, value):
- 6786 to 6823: 17.9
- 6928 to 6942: 18.3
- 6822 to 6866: 17.8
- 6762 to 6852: 17.9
